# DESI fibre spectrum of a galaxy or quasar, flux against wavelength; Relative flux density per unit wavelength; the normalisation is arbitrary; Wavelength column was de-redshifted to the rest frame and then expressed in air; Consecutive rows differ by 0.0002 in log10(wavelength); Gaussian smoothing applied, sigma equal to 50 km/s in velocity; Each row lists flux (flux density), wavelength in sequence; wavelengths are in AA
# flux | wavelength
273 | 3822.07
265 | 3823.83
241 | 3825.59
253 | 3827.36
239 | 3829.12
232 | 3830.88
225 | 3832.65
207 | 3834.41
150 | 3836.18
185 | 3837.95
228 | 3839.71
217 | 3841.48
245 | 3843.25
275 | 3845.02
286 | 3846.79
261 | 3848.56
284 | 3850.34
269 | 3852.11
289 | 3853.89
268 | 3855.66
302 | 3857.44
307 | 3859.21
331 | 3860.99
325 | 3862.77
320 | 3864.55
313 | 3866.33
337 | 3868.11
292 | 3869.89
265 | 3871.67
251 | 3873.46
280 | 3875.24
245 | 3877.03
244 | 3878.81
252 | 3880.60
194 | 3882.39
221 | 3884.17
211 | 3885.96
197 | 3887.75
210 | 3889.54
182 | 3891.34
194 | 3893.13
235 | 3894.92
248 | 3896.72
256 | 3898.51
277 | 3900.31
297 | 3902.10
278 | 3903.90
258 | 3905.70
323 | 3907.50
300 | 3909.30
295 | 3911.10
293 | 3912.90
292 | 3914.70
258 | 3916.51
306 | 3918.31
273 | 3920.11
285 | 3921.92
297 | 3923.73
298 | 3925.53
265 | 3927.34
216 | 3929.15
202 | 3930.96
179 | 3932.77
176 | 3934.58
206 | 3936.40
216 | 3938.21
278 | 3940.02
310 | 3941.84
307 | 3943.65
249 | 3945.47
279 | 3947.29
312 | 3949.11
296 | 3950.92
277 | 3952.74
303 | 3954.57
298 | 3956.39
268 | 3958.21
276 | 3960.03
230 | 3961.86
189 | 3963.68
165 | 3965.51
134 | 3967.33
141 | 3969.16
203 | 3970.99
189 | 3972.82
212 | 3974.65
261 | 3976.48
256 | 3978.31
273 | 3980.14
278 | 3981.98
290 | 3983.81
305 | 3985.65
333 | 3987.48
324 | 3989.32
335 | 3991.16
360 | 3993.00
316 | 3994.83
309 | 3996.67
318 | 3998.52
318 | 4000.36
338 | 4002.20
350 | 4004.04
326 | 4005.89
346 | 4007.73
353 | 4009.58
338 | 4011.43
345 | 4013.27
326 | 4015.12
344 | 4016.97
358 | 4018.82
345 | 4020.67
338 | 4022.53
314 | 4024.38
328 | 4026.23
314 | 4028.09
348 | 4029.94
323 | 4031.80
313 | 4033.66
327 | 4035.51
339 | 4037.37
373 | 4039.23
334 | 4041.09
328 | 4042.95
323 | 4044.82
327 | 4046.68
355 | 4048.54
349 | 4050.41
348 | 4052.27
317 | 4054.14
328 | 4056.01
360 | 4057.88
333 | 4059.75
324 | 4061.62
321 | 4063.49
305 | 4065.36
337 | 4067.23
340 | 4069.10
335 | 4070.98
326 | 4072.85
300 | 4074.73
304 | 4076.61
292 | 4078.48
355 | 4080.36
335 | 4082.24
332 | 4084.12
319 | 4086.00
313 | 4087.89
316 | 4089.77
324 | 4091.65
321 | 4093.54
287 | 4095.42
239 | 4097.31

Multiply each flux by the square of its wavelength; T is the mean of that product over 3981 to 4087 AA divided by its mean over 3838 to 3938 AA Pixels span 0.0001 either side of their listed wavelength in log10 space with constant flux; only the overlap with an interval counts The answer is 1.36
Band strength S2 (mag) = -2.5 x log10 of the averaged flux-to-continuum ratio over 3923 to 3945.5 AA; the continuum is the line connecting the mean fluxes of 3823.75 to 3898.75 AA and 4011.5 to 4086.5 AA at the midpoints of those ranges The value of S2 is 0.15 mag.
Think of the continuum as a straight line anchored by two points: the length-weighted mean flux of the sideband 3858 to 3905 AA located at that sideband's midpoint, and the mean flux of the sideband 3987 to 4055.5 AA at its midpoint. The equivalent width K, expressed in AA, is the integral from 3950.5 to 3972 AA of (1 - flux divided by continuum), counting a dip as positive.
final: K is 5.1 AA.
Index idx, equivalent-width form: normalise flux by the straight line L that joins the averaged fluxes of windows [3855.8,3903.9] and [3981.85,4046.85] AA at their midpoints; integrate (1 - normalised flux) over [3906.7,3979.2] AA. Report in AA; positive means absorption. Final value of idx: 9.89 AA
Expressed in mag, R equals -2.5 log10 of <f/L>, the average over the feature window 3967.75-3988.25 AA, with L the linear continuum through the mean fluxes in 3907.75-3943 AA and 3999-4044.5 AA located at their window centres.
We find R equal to 0.23 mag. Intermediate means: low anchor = 262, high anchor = 336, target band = 246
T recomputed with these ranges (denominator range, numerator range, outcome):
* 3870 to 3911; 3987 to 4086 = 1.44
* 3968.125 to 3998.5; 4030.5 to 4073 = 1.25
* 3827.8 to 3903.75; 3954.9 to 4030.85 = 1.23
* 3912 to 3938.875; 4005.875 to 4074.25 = 1.41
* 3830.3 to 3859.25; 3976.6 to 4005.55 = 1.36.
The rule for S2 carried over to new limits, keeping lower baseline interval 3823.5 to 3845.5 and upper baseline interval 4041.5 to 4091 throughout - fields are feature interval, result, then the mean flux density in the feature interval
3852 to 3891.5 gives -0.11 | 267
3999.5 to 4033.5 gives -0.10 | 336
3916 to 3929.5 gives -0.05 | 278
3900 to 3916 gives -0.13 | 290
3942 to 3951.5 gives -0.06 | 290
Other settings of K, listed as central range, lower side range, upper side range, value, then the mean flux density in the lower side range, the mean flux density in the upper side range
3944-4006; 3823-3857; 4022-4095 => 4.8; 244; 328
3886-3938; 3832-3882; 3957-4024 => 4.4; 266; 289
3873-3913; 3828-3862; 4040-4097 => 3.0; 253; 325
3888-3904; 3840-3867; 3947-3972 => 1.7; 285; 240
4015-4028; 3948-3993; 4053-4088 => -1.9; 258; 325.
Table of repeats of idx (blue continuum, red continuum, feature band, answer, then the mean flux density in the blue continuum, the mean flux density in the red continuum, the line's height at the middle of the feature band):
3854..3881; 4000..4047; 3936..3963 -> 3.4 AA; 289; 336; 314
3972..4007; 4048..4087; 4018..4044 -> -1.6 AA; 300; 329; 315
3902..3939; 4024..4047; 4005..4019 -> -1.1 AA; 262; 331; 317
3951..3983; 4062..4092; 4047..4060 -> -1.6 AA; 234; 322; 303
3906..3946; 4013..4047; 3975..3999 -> 0.3 AA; 265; 334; 305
